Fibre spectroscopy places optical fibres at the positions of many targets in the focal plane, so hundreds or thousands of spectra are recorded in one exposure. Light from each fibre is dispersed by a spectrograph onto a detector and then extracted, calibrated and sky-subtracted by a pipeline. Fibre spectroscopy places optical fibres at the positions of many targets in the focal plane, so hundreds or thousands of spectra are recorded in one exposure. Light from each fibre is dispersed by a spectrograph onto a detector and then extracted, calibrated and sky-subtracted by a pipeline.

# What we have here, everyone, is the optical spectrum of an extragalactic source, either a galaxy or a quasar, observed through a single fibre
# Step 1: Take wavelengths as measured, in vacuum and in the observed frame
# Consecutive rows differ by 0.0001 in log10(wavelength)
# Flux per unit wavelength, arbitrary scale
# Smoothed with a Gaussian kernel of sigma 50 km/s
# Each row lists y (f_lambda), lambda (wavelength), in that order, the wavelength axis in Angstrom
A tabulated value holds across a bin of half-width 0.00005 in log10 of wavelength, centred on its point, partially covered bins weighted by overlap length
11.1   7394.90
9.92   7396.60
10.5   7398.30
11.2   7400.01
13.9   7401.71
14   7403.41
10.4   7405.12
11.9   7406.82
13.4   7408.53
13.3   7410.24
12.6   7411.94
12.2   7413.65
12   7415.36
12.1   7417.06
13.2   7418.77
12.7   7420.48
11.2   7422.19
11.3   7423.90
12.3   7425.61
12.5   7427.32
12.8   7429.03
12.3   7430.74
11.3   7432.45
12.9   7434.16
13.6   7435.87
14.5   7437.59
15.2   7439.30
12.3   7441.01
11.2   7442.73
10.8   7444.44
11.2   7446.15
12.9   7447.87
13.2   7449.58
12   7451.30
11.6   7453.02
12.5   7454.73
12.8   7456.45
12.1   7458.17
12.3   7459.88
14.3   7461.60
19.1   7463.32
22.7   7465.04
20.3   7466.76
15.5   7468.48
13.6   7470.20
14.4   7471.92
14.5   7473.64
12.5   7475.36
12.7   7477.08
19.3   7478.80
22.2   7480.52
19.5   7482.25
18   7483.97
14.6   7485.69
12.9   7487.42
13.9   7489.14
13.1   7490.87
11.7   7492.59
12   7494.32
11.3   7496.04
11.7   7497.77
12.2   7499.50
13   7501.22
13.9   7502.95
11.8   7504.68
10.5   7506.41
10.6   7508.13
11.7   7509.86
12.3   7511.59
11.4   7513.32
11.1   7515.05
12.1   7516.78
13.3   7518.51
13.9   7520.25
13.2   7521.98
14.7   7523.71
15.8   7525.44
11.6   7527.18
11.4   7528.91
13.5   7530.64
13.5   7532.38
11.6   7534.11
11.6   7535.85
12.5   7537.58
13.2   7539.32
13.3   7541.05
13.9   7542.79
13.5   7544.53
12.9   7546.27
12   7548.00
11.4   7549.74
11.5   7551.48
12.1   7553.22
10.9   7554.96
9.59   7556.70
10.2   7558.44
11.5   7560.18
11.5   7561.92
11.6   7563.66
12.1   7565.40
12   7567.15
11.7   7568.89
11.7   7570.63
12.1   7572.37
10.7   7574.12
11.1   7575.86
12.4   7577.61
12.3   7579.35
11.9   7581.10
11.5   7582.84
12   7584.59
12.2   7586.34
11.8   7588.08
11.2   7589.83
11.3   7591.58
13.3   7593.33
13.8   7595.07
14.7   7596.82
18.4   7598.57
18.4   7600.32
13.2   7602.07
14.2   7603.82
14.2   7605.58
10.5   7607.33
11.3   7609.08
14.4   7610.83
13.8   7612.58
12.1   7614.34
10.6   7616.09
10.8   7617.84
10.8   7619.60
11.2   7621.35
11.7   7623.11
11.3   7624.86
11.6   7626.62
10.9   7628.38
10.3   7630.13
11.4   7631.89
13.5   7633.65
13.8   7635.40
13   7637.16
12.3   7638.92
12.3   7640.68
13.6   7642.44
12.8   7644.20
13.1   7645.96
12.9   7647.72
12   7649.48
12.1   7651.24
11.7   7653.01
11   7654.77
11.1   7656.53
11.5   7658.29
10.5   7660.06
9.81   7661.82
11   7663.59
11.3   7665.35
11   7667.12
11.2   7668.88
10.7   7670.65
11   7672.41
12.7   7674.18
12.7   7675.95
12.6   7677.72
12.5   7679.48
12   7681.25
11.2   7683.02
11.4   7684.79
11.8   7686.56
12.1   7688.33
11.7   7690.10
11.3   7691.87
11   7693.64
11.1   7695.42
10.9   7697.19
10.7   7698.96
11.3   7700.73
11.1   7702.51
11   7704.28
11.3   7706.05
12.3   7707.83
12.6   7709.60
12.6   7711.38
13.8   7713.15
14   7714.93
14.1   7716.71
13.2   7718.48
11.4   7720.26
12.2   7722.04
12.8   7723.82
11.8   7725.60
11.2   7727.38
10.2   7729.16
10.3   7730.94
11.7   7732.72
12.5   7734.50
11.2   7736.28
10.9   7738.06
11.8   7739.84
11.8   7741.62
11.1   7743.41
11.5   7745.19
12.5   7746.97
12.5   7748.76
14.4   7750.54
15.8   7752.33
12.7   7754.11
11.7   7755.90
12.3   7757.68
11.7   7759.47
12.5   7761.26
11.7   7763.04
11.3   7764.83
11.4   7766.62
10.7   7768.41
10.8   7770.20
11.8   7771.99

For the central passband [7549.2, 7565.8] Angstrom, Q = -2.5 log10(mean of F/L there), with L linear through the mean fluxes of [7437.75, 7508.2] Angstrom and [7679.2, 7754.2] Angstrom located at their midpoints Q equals 0.18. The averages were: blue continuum 14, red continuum 12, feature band 11.2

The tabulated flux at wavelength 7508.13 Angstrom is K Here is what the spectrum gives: 10.6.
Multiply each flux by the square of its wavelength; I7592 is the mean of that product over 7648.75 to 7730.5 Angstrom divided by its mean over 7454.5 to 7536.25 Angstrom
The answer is 0.9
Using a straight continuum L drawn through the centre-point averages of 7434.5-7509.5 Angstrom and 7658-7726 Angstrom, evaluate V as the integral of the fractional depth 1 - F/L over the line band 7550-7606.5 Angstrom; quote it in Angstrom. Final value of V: 2.08 Angstrom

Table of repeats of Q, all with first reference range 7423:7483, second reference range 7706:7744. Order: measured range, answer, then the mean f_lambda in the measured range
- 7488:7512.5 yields 0.14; 12.1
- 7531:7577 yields 0.12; 11.9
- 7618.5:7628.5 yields 0.14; 11.3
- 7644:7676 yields 0.09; 11.5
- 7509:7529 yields 0.07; 12.8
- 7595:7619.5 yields -0.04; 13.5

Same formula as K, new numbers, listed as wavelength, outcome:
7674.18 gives 12.7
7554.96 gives 10.9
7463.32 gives 19.1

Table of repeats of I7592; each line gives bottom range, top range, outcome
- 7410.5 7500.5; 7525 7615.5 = 0.94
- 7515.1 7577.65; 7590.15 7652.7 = 1.06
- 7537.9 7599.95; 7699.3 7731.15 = 1.02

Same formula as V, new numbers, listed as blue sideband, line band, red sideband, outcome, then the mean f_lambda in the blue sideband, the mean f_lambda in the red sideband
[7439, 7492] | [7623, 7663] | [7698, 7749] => 2.59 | 14.6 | 11.9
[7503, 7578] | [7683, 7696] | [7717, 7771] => 0.56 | 12.1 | 11.9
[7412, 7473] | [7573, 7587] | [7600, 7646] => 0.96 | 13.3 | 12.4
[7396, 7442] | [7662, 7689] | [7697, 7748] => 0.74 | 12.4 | 11.9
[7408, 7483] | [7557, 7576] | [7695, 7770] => 2.33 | 13.8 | 12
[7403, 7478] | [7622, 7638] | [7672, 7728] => 0.51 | 13.2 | 12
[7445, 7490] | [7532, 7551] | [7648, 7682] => 1.48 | 15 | 11.5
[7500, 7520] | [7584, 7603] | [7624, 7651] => -2.29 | 12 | 12.3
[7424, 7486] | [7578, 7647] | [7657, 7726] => 0.05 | 14.3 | 11.8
